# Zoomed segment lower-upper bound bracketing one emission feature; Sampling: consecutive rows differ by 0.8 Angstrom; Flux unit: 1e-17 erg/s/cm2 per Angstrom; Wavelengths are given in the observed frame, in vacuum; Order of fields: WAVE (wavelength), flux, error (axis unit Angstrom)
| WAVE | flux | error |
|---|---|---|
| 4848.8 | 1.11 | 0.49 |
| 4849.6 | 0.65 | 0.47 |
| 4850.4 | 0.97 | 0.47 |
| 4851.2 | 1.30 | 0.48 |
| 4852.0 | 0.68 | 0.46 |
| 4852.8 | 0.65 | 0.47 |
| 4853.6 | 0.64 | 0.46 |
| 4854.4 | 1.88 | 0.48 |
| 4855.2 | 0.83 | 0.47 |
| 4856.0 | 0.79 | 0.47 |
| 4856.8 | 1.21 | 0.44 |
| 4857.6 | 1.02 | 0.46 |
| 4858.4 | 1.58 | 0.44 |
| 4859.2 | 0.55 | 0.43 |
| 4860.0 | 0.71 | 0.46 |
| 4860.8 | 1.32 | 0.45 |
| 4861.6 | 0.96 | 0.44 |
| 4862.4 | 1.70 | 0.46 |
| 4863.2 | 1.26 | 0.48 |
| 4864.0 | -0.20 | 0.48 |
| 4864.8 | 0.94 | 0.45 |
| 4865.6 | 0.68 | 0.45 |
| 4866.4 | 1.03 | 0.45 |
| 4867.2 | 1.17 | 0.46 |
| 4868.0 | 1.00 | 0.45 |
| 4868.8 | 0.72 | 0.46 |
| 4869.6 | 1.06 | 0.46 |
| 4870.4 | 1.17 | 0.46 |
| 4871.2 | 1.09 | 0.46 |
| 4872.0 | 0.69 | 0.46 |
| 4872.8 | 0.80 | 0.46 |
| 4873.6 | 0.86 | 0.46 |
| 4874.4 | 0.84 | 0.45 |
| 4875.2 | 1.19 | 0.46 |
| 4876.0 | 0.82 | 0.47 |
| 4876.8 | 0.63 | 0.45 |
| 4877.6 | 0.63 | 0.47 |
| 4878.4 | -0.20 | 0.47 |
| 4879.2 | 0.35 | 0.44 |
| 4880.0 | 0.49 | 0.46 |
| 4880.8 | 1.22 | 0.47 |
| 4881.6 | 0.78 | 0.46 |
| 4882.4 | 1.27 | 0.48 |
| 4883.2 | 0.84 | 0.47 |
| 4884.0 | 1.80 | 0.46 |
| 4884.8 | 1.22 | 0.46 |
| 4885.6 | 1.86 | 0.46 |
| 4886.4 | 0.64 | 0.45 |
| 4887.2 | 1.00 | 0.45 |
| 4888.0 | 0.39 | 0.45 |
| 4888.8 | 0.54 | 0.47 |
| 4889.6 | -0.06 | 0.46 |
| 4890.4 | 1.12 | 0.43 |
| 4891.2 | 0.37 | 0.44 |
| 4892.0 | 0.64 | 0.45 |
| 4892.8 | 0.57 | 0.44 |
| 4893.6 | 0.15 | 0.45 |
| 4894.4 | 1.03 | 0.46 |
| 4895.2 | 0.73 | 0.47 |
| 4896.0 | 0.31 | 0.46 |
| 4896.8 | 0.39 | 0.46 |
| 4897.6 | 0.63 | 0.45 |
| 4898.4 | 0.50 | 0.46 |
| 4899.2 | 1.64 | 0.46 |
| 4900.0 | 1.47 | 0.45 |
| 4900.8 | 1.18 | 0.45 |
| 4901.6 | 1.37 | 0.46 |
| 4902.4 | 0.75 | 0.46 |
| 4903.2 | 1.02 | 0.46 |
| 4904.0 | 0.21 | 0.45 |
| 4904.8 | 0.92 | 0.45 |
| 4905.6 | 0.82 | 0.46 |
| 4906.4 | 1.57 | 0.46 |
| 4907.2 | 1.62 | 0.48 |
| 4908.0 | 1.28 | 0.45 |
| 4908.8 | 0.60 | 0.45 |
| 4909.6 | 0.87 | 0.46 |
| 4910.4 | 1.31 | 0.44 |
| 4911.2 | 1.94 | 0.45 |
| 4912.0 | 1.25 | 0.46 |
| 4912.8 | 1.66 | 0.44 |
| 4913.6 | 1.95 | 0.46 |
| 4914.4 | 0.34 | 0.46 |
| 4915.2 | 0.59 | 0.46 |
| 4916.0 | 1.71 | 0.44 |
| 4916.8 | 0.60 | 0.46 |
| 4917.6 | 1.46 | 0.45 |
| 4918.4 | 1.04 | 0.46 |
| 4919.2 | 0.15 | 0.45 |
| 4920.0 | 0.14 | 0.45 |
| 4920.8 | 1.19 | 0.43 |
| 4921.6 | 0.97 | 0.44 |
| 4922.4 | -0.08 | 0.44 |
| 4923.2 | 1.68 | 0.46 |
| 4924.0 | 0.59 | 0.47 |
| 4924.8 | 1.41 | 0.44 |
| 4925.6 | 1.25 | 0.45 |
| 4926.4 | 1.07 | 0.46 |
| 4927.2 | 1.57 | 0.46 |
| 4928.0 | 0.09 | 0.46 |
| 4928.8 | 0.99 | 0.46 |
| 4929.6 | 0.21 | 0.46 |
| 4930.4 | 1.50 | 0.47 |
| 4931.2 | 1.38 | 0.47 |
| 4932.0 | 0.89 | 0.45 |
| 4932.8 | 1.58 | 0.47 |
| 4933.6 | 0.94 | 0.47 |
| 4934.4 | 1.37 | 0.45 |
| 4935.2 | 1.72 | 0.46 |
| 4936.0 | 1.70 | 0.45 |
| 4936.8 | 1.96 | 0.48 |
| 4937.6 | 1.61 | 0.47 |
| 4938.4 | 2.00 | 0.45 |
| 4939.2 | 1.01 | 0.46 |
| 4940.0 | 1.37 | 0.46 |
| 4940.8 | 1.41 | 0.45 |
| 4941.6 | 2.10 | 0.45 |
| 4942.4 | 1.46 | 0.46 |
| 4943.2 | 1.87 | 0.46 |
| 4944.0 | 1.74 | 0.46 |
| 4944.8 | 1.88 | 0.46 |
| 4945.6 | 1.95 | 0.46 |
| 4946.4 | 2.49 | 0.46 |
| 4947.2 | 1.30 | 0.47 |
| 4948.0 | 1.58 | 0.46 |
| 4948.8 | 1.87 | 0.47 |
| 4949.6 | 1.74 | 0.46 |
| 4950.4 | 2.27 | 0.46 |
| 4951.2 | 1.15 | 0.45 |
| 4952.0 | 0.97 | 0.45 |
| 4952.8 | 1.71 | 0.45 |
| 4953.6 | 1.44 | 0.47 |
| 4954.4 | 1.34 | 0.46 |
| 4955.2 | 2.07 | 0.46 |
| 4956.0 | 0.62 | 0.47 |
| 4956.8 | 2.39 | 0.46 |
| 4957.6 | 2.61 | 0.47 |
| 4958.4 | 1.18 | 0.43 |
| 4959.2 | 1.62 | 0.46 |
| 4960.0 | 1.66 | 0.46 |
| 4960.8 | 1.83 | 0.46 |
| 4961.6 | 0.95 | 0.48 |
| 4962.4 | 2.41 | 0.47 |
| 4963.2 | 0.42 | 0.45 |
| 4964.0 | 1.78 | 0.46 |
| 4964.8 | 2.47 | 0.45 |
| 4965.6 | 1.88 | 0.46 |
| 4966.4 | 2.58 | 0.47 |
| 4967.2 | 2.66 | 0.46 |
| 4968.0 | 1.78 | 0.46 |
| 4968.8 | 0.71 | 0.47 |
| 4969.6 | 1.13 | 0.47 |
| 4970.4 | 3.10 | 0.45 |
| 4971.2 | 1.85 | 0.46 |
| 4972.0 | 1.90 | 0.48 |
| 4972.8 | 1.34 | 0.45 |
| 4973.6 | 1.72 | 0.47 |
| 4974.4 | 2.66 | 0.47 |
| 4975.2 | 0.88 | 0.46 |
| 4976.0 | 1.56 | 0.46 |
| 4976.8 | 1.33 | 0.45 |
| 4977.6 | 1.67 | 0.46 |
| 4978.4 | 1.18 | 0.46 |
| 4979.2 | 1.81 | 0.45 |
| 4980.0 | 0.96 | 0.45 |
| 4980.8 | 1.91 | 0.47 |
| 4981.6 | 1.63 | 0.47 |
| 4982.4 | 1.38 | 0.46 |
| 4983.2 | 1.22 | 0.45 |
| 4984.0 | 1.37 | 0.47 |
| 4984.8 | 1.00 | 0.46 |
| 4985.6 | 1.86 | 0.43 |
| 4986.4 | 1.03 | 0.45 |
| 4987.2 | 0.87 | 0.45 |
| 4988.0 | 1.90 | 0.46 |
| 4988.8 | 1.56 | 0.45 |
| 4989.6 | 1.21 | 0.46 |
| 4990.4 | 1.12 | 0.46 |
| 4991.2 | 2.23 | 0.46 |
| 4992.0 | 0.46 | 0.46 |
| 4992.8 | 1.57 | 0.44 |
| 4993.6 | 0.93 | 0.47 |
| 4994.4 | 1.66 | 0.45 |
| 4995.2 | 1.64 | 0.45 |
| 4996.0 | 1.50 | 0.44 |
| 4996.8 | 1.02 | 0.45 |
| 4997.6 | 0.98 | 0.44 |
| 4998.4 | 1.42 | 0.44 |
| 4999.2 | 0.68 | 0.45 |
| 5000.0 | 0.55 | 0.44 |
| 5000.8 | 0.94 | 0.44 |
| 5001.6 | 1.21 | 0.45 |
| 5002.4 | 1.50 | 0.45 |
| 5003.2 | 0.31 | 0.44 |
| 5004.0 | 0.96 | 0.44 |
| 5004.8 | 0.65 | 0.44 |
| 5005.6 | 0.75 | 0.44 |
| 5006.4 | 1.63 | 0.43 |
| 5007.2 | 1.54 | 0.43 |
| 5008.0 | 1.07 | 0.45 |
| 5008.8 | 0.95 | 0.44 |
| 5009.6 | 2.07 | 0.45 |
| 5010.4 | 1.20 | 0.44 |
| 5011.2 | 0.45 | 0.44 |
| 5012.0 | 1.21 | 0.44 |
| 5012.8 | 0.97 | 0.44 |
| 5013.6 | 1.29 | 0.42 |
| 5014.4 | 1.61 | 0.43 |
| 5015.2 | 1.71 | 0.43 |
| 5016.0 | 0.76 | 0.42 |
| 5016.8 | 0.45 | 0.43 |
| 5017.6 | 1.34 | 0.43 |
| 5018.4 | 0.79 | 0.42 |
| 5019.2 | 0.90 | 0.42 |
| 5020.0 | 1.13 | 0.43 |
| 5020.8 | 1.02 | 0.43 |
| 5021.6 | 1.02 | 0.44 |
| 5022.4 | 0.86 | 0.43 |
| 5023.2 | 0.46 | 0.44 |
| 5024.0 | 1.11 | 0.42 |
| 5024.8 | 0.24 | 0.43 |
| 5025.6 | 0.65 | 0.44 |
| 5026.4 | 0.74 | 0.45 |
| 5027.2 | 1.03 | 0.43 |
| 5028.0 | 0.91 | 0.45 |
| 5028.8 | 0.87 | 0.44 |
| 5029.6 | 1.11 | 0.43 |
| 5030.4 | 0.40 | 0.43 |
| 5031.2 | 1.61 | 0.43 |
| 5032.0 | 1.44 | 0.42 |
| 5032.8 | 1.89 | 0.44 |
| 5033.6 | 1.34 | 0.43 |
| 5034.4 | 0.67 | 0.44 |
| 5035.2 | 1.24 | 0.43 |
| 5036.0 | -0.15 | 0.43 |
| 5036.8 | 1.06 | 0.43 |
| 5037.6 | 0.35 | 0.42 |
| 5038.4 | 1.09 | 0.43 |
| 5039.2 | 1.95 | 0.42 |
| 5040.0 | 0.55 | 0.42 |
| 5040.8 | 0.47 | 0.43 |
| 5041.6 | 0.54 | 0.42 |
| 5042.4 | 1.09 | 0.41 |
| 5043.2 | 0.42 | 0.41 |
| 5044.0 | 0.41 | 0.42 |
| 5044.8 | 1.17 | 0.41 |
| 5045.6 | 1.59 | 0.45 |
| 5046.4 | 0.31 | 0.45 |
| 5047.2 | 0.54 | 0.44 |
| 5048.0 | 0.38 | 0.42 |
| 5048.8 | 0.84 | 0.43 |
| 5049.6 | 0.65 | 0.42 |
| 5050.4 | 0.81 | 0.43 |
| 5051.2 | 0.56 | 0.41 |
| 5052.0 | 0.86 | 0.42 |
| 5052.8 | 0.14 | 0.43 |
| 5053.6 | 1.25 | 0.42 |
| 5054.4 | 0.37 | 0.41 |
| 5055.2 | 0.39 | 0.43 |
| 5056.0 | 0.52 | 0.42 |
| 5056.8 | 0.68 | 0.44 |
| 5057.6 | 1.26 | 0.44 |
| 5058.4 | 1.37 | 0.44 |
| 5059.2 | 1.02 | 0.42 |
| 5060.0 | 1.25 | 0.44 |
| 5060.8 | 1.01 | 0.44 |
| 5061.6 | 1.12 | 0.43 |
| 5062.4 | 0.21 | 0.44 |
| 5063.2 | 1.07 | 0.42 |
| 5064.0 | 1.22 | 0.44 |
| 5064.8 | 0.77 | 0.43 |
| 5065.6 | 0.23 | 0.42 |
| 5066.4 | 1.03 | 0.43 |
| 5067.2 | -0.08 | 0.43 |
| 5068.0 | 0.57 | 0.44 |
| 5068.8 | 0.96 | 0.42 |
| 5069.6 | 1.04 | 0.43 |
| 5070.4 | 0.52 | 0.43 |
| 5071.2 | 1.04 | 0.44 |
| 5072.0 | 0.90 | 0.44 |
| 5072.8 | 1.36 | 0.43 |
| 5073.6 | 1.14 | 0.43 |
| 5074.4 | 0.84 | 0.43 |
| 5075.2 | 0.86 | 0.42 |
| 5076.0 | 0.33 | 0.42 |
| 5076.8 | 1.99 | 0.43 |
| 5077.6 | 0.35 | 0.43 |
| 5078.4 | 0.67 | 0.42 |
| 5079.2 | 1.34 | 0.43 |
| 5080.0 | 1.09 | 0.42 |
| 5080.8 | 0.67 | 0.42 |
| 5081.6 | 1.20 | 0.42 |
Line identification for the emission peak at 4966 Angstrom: Mg II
